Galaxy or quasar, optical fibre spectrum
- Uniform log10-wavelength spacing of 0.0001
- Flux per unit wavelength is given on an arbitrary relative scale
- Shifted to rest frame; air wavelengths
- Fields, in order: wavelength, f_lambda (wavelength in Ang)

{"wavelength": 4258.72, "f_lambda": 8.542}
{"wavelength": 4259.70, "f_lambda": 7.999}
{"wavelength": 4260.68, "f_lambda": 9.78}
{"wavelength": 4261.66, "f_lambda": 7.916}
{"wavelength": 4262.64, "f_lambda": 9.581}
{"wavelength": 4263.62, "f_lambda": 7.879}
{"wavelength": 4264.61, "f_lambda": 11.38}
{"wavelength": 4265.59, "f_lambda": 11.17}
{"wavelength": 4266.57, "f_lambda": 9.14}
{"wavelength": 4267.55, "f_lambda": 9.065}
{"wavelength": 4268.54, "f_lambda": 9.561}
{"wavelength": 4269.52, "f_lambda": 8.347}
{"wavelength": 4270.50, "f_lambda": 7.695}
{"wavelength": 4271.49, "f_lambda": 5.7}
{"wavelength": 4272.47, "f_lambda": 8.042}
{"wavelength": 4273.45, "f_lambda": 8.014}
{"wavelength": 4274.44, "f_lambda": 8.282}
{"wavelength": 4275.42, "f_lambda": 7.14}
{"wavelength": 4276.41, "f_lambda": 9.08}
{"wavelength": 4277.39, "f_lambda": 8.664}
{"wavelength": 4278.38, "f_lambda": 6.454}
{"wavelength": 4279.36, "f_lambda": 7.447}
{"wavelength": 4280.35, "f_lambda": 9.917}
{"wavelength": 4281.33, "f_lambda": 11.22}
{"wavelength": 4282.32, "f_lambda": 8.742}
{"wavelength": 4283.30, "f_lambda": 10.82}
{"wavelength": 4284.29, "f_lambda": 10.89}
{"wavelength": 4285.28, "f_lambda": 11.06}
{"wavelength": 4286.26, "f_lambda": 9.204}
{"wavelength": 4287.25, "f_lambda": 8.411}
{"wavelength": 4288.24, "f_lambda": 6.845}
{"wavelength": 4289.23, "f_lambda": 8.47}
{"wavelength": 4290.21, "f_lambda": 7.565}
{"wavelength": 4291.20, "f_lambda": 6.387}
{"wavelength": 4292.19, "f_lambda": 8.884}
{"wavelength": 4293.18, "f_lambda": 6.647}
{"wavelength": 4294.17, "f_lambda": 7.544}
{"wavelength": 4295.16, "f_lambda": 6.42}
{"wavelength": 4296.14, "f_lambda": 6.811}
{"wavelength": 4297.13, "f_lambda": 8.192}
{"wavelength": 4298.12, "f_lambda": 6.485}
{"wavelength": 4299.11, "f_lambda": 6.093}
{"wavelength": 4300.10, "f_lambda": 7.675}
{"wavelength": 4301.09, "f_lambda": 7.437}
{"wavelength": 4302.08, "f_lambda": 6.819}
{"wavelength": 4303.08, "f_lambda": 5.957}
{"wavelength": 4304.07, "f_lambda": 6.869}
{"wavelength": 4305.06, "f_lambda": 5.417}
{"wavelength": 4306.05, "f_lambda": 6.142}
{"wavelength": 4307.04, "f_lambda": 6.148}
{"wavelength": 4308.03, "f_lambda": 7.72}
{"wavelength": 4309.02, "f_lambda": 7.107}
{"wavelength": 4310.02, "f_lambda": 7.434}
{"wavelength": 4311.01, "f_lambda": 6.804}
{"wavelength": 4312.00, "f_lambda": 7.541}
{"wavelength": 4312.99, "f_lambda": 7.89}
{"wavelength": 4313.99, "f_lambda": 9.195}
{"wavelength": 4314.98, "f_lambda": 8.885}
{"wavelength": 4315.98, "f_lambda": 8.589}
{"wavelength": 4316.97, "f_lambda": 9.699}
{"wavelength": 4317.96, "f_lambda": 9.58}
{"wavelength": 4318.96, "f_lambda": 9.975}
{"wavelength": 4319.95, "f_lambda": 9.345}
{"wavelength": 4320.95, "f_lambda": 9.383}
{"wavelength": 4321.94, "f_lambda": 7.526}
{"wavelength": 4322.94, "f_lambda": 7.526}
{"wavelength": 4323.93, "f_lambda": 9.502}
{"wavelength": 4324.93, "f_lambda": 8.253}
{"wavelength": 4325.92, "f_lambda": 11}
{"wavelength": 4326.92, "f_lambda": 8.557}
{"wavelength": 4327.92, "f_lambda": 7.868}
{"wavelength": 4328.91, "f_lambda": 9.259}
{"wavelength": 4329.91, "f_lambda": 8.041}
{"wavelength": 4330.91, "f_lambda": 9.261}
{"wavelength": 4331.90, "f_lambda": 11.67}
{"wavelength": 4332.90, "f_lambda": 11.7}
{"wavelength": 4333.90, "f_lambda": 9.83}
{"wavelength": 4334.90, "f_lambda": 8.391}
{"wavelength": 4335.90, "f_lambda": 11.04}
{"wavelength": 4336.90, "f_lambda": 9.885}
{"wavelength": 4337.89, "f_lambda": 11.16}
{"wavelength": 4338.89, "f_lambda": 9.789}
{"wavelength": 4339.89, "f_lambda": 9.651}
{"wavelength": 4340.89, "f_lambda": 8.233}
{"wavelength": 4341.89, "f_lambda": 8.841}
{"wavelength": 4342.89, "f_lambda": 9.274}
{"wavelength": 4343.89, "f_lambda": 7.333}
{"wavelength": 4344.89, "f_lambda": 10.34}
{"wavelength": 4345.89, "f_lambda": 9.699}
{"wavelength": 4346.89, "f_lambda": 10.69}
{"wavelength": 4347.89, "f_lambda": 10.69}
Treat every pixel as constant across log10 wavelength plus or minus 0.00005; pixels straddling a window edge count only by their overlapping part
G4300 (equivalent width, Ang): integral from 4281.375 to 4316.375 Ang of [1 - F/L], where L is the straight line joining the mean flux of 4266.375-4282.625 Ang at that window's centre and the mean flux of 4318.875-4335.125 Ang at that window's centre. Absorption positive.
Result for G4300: 4.1 Ang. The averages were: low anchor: 8.36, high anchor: 9.24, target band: 7.73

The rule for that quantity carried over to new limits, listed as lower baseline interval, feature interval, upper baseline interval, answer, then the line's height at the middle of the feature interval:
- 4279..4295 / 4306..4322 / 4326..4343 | 1.7 Ang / 9.21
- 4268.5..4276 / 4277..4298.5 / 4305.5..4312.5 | -2.6 Ang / 7.43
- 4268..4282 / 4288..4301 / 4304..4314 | 0.5 Ang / 7.55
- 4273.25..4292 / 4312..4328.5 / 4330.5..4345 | 0.9 Ang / 9.41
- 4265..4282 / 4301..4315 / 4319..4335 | 3.0 Ang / 8.99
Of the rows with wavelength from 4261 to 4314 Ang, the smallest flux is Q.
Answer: 5.417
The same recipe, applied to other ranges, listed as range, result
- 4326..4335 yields 7.868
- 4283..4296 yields 6.387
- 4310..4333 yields 6.804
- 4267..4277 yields 5.7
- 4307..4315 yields 6.148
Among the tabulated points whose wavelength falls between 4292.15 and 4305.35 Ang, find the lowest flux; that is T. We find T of 5.417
